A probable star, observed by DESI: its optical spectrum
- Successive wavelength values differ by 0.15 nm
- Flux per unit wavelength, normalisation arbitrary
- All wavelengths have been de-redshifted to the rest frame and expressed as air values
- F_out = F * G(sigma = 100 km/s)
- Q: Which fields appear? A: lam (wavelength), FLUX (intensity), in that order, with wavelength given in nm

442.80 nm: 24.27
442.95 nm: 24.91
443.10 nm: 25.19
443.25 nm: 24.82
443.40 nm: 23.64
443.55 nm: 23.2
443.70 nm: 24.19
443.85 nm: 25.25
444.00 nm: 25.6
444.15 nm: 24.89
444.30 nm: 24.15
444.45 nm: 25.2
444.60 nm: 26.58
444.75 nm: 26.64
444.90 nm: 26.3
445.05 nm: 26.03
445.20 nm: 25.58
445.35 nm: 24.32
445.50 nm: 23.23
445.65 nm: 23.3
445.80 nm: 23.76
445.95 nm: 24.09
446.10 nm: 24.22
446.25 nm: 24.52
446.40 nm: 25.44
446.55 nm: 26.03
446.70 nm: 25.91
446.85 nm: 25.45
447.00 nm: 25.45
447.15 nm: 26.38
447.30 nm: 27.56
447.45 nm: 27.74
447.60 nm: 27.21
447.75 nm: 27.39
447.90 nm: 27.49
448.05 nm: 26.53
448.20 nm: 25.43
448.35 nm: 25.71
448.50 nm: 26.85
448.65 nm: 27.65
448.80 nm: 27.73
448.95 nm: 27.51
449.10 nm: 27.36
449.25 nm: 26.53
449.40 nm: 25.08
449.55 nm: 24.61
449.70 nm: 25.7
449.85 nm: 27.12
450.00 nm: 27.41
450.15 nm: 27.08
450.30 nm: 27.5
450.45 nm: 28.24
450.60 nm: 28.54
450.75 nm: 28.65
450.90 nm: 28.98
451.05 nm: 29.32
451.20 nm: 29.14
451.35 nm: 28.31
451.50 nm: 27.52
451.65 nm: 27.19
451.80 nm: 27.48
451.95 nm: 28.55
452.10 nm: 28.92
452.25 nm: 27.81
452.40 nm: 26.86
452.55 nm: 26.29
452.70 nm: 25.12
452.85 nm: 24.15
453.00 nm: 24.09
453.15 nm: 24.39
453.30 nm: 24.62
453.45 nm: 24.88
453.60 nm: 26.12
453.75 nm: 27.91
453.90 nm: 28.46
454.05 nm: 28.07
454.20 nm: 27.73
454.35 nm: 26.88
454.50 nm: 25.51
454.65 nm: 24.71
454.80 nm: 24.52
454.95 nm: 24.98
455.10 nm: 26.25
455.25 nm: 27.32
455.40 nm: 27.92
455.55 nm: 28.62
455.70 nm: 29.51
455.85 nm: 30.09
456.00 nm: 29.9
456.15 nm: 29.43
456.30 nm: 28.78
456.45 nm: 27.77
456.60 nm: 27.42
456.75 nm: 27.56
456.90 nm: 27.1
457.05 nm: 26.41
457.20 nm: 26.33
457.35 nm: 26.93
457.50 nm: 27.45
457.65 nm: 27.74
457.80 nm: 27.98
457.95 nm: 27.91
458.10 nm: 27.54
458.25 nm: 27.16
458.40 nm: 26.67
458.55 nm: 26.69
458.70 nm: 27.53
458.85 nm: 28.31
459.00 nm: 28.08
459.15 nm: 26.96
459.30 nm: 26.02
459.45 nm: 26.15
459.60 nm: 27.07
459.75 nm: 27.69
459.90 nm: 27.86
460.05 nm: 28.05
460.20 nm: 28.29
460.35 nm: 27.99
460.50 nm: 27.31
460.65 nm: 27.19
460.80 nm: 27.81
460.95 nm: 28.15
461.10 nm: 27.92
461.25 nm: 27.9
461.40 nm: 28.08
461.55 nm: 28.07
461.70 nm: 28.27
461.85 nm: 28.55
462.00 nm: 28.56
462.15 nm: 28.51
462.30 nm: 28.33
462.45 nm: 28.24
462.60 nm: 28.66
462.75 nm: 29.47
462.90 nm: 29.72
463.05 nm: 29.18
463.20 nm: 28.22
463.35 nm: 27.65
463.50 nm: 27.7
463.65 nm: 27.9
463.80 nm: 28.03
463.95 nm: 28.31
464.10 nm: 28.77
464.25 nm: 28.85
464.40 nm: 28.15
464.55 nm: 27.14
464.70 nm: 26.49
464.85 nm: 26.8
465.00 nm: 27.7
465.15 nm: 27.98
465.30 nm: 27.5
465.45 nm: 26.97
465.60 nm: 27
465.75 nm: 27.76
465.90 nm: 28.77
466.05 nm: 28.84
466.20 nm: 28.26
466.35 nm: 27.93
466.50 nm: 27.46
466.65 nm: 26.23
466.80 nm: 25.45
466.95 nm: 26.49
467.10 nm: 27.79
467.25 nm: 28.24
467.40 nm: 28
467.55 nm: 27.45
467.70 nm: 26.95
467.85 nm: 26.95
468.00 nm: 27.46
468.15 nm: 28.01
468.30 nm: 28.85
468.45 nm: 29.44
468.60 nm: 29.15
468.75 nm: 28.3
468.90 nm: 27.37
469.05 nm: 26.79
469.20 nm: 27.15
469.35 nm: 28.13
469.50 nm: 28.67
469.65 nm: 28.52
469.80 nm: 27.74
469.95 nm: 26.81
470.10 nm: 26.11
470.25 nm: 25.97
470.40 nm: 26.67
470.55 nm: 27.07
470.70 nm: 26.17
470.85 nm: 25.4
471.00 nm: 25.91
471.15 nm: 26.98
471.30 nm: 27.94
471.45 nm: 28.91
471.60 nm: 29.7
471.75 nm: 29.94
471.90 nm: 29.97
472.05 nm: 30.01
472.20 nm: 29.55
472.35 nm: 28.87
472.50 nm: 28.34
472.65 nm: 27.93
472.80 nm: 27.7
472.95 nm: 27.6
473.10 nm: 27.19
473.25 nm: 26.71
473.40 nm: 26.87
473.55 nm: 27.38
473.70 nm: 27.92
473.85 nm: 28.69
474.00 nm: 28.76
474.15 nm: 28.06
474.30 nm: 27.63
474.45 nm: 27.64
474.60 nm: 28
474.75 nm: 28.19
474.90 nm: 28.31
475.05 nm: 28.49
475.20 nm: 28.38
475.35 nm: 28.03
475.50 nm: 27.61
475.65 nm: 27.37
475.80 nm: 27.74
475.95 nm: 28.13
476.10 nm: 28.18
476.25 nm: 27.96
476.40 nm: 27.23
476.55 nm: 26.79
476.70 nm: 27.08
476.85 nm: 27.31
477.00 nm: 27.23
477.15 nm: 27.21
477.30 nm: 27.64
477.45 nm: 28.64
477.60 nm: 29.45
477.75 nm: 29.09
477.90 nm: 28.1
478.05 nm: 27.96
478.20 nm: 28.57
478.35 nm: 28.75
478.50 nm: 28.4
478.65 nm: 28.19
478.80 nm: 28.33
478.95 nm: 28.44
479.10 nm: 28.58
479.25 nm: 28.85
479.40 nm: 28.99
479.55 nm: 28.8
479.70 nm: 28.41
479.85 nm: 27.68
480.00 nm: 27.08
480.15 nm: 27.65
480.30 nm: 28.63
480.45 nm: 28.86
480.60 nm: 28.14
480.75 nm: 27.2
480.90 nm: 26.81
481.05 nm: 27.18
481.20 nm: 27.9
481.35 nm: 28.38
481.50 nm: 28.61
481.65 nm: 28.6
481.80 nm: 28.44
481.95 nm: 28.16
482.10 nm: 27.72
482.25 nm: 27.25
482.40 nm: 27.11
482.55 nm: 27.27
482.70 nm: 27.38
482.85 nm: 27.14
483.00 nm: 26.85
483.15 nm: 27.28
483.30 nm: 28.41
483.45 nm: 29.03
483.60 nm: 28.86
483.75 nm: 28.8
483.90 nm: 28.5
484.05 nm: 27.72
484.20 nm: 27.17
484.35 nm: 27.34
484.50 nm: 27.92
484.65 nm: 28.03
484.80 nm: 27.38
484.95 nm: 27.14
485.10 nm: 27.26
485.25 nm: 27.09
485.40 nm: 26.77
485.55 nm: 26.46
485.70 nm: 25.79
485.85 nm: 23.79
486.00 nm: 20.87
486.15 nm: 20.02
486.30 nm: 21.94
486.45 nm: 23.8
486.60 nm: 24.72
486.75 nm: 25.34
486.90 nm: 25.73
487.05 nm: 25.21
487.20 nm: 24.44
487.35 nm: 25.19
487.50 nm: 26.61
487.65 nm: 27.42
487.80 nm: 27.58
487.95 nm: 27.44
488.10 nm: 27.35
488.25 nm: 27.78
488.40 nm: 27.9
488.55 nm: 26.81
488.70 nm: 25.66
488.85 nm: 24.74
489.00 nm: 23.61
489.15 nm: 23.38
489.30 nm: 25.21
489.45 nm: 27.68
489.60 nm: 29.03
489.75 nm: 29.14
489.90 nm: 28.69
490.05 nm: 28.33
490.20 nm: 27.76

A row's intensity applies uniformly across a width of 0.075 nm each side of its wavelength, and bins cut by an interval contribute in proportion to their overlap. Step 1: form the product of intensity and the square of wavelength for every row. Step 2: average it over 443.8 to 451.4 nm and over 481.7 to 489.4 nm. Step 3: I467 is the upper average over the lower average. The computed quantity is 1.2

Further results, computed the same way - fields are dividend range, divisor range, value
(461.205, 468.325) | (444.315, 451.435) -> 1.14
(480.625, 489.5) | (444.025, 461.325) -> 1.14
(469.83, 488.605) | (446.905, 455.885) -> 1.15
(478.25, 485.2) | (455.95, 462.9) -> 1.11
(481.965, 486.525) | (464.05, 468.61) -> 1.04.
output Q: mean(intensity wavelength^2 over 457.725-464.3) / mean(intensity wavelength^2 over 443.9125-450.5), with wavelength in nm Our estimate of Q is 1.1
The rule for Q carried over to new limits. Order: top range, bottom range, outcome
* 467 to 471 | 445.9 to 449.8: 1.15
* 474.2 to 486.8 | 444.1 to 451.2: 1.20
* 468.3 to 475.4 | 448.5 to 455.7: 1.13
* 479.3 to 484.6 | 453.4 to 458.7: 1.14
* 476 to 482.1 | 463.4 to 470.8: 1.07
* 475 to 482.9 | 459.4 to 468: 1.07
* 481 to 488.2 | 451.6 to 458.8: 1.12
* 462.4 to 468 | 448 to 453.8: 1.10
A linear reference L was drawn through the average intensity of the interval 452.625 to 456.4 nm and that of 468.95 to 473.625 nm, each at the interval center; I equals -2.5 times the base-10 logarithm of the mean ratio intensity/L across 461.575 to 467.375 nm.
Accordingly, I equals -0.024 mag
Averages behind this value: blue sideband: 26.8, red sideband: 27.7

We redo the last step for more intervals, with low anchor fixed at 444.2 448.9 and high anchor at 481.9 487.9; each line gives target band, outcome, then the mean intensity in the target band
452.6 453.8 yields 0.03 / 25.1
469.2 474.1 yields -0.06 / 27.8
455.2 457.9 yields -0.08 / 28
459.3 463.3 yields -0.08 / 28.1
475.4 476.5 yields -0.06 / 27.7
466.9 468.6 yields -0.07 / 27.9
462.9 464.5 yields -0.09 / 28.3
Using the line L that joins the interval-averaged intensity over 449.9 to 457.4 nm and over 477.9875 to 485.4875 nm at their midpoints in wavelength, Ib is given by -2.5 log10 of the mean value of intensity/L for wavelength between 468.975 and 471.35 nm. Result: 0.03 mag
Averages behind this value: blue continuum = 27.3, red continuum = 27.9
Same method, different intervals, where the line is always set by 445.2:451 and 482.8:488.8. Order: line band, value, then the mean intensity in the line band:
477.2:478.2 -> -0.08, 28.5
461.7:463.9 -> -0.08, 28.5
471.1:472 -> -0.10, 29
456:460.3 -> -0.05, 27.5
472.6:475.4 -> -0.06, 27.9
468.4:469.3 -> -0.07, 28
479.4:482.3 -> -0.06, 28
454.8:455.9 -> -0.05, 27.5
